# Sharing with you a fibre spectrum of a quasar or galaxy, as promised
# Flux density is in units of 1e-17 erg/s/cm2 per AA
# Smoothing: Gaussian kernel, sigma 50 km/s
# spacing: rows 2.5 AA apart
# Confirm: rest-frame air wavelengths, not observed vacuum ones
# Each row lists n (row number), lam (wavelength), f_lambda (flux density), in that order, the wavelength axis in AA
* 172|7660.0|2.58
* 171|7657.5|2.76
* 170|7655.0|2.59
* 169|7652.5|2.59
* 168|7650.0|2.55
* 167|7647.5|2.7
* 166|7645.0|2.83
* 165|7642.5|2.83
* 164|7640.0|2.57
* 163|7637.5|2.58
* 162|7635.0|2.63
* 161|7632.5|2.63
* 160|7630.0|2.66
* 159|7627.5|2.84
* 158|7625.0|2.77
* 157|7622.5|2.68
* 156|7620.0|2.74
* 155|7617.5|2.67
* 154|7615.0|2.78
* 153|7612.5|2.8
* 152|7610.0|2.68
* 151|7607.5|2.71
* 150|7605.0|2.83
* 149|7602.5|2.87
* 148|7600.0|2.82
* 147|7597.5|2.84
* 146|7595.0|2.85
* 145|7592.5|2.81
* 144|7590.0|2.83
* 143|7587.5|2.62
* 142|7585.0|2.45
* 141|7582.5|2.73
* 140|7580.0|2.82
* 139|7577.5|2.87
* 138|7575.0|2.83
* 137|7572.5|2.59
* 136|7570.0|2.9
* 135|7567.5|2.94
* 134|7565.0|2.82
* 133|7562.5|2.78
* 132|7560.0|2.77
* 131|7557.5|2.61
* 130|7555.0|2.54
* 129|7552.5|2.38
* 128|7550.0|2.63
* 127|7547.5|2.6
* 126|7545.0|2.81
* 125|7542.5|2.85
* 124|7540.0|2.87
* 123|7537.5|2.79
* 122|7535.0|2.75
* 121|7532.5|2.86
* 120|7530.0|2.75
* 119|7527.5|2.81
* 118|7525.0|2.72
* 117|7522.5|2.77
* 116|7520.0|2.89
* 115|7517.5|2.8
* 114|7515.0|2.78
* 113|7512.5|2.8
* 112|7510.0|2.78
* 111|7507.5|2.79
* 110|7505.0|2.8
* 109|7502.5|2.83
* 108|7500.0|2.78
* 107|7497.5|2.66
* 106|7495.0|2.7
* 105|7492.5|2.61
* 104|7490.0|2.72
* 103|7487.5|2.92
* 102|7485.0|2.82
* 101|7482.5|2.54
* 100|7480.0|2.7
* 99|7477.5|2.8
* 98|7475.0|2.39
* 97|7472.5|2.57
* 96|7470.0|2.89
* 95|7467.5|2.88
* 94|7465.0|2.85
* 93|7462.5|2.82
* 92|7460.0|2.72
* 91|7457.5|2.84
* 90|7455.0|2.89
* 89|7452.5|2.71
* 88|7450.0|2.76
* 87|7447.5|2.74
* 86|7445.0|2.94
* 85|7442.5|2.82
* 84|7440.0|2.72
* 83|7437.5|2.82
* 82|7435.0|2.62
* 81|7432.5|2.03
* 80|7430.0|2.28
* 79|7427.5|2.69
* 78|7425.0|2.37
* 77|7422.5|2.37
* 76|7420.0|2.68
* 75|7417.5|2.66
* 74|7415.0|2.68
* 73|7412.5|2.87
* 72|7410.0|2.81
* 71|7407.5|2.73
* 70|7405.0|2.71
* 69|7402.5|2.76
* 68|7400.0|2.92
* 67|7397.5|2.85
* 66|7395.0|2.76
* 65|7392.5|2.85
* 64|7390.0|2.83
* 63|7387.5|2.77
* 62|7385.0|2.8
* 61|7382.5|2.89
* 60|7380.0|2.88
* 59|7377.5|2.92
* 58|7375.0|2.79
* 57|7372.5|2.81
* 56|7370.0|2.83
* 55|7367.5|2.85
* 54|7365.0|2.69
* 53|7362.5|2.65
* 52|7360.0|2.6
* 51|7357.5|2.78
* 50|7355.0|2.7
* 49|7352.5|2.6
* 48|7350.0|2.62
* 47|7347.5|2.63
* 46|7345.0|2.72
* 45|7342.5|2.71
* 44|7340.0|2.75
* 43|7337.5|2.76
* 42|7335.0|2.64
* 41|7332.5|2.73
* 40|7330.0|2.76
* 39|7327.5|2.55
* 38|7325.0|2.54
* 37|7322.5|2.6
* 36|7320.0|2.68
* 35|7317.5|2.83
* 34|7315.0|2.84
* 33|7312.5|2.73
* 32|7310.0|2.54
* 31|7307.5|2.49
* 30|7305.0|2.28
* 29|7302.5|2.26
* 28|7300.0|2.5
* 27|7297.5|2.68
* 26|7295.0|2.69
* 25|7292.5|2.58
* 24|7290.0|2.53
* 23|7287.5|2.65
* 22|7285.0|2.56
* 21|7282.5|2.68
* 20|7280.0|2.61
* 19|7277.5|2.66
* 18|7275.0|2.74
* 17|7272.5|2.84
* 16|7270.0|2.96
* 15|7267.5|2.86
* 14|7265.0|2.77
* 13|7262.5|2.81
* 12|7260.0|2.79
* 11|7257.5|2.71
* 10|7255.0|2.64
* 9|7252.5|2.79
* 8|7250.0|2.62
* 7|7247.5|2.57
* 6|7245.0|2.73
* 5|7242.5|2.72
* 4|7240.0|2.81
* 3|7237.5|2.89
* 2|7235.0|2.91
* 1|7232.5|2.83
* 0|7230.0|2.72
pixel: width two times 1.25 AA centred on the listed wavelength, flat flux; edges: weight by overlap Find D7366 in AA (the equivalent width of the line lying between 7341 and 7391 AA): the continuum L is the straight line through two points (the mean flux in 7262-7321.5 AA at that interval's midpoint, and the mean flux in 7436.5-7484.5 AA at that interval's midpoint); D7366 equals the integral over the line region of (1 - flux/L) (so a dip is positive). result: -1.0 AA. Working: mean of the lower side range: 2.65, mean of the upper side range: 2.76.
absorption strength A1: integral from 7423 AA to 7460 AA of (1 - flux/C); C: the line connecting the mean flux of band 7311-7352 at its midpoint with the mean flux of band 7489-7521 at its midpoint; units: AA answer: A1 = 1.1 AA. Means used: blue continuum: 2.69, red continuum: 2.76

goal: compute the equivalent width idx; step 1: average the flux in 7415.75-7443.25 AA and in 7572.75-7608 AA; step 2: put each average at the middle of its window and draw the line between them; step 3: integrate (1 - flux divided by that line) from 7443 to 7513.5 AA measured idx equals -3.9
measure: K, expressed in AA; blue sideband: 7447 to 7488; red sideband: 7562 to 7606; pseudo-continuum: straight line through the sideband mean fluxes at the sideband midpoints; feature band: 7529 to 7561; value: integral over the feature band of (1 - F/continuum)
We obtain 0.8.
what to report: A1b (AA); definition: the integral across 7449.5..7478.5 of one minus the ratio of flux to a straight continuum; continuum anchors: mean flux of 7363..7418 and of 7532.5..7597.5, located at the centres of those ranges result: 0.2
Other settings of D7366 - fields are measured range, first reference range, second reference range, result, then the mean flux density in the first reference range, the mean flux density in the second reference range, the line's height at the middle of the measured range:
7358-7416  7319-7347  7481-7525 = -2.0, 2.68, 2.76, 2.7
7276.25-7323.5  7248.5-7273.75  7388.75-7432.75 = 2.6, 2.78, 2.67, 2.75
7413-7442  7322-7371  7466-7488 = 1.6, 2.69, 2.72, 2.71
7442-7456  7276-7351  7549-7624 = -0.7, 2.63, 2.74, 2.68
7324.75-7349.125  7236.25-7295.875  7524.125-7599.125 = 0.4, 2.72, 2.75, 2.72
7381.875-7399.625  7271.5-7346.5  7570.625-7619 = -1.0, 2.64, 2.76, 2.67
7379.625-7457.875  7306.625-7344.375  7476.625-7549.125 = 0.2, 2.68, 2.77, 2.72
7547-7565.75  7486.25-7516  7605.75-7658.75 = 0.7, 2.76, 2.7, 2.74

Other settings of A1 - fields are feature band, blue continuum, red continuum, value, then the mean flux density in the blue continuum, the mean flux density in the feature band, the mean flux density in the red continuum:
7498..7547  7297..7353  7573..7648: -1.63 AA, 2.63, 2.8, 2.74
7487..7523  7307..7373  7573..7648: -0.67 AA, 2.69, 2.77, 2.74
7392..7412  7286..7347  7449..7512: -0.80 AA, 2.63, 2.8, 2.75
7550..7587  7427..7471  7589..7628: 0.74 AA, 2.72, 2.71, 2.78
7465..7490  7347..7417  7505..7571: 0.32 AA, 2.77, 2.73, 2.76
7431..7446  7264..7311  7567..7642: 0.19 AA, 2.62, 2.65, 2.74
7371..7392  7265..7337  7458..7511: -1.16 AA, 2.65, 2.84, 2.74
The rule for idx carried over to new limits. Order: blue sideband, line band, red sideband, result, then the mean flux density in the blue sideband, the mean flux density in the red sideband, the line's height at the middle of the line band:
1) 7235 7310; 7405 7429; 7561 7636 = 0.5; 2.67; 2.76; 2.71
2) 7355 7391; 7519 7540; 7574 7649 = -0.3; 2.79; 2.74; 2.76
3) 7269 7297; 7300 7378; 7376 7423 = 1.7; 2.68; 2.78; 2.73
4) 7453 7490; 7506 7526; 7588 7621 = -0.2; 2.76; 2.78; 2.77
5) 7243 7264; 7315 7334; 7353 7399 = 0.5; 2.71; 2.79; 2.76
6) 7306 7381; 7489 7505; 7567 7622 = 0.1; 2.71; 2.77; 2.74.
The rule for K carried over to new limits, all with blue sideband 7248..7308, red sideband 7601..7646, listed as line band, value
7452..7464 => -0.5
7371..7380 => -0.6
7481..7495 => -0.1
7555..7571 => -0.4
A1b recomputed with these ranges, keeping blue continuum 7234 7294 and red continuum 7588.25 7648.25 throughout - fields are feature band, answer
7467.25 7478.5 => 0.2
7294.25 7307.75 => 1.2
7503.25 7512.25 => -0.2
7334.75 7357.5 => 0.4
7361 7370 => 0.0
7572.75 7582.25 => -0.2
